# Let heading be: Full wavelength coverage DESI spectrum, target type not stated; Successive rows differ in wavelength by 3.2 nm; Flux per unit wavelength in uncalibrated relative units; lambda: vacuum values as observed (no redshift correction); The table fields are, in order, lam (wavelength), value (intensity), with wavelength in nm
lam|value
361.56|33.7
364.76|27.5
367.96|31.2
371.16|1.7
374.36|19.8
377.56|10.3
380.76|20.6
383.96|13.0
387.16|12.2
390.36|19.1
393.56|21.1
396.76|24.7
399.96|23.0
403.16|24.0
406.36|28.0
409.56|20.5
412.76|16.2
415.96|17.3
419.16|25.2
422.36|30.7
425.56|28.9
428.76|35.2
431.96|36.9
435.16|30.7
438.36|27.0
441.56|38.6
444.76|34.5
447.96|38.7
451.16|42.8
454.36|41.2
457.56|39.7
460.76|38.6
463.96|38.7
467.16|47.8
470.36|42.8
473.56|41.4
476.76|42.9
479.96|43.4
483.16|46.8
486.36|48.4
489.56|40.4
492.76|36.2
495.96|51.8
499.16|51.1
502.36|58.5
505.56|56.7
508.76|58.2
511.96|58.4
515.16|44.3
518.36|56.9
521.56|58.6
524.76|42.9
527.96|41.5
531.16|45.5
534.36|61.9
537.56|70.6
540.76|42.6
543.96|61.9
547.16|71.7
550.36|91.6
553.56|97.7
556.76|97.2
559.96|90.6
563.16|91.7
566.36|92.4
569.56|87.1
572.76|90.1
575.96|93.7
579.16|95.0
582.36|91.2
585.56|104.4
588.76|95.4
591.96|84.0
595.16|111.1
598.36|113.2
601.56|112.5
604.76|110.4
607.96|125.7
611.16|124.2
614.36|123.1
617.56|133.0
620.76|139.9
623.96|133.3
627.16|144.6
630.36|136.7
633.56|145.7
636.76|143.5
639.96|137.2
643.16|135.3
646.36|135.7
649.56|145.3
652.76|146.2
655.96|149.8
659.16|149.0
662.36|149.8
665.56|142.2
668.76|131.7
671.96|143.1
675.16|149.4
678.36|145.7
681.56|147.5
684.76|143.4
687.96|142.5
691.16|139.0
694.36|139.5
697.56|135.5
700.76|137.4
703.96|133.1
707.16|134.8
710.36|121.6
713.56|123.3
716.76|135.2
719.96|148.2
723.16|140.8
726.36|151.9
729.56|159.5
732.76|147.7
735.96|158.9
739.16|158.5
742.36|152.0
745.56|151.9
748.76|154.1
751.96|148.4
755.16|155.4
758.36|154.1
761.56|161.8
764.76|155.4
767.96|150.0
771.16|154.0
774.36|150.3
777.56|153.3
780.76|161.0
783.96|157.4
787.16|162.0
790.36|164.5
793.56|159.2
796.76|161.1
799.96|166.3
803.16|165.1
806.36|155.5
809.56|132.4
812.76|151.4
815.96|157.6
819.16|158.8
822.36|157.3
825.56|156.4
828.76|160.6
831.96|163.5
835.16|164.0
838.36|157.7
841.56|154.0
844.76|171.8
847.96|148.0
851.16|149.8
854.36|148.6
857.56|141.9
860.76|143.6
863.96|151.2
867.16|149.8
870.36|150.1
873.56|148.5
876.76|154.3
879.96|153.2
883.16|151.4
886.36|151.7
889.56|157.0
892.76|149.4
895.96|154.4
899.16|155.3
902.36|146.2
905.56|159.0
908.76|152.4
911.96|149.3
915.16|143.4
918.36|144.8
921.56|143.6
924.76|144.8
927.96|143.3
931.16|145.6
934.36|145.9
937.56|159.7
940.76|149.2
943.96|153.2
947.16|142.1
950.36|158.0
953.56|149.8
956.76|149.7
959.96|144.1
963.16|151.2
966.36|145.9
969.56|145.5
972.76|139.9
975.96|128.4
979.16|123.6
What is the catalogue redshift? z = 0.37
